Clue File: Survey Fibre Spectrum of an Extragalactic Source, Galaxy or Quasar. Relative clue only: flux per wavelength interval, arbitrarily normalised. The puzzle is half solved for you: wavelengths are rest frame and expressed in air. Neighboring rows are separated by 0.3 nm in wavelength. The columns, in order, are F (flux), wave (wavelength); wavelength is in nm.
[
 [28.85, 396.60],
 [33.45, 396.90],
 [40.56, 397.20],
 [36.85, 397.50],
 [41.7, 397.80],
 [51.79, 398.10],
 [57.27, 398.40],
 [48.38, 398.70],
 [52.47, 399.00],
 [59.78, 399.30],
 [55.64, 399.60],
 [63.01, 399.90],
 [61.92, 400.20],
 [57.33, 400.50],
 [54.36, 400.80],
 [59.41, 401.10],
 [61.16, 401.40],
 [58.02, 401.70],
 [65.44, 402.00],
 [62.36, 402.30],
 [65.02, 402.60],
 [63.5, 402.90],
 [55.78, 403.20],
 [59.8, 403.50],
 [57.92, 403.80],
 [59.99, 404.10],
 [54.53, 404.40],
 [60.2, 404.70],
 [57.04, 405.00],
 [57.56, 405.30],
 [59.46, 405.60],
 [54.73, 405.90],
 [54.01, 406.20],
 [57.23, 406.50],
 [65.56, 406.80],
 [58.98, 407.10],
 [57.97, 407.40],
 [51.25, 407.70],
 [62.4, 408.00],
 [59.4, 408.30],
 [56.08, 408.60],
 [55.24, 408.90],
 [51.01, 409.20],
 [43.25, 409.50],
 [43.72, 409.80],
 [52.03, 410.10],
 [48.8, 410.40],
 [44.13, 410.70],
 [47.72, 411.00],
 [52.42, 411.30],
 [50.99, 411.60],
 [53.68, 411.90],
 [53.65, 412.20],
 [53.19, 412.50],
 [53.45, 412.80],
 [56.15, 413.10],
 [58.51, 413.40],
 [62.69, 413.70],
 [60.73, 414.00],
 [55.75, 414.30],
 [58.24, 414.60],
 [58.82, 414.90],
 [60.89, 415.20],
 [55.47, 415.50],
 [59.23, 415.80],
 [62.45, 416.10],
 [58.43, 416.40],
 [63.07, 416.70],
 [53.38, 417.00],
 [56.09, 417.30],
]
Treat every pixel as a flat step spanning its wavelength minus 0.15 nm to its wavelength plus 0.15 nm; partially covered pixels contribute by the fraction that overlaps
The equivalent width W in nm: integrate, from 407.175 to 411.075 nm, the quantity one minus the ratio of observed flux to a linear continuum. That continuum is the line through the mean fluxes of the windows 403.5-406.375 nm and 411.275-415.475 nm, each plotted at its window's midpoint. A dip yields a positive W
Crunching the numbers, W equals 0.34 nm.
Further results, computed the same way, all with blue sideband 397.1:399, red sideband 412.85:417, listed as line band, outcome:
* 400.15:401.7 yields -0.31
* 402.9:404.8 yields -0.28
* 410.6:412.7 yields 0.20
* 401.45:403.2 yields -0.43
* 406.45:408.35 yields -0.20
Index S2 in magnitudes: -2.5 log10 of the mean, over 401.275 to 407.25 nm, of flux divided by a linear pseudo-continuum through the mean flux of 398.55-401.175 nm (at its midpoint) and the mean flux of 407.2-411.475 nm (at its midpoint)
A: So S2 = -0.09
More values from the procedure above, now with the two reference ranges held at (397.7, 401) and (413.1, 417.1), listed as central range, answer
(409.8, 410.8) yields 0.206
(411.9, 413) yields 0.093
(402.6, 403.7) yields -0.080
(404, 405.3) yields -0.026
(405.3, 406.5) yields 0.007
